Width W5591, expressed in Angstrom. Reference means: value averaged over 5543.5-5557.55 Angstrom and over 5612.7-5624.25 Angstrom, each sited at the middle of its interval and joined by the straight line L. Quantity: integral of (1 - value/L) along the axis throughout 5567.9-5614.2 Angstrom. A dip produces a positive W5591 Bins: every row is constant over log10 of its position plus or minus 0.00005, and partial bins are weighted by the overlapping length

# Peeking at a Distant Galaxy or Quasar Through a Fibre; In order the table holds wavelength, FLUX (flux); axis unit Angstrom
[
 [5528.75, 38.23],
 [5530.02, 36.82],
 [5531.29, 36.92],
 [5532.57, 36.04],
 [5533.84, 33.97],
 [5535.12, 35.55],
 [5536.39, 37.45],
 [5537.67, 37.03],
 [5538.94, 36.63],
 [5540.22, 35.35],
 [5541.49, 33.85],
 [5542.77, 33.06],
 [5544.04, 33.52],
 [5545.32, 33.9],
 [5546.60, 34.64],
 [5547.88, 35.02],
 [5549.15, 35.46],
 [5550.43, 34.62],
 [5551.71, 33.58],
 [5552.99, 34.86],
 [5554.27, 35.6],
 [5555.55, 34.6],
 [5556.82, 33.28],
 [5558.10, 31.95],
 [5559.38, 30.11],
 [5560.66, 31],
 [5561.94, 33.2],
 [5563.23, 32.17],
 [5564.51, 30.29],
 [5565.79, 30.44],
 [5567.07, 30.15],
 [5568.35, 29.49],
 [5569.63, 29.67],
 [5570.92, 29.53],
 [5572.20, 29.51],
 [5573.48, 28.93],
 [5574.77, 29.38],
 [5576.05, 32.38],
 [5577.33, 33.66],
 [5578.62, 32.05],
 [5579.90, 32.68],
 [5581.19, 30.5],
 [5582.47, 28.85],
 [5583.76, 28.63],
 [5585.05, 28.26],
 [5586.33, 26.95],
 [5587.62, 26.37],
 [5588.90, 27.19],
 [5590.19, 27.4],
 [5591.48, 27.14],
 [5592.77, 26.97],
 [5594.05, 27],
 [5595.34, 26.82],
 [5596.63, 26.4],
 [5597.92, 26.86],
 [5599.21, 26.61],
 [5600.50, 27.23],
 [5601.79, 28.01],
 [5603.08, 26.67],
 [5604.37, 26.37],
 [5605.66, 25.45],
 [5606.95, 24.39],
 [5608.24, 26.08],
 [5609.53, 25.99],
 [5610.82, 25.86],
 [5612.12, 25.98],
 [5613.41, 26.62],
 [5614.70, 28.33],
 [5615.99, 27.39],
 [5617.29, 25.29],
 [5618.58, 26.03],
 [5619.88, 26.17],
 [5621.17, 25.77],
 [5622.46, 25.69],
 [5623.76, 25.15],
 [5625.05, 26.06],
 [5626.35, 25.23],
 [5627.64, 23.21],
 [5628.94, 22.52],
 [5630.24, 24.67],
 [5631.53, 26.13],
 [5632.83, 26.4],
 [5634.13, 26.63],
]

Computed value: 2.5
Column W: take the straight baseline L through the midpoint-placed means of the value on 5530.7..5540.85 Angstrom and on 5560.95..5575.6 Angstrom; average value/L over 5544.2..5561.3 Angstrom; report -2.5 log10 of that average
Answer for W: -0.02 mag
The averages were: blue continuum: 36.1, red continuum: 30.3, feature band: 33.7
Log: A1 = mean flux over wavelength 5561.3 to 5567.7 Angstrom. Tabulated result 31.2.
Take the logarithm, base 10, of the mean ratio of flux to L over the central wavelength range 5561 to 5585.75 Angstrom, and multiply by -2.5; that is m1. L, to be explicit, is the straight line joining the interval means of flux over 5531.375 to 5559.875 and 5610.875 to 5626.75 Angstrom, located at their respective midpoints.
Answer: 0.031 mag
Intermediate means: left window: 34.6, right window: 26.1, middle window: 30.5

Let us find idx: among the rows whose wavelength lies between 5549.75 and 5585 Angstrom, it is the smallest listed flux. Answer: 28.63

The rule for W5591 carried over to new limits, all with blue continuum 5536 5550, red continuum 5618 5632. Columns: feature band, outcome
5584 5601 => 1.2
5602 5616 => 0.4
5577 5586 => 0.0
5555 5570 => 0.6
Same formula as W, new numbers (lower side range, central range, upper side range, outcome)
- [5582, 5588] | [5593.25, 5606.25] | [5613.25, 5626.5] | 0.01 mag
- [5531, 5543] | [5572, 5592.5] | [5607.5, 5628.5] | 0.03 mag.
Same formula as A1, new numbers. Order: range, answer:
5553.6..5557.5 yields 34.5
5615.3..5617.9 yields 26.4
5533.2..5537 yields 35.7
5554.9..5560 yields 32.6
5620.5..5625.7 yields 25.7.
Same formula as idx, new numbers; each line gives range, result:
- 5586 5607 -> 24.39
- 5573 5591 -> 26.37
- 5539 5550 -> 33.06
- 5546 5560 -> 30.11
